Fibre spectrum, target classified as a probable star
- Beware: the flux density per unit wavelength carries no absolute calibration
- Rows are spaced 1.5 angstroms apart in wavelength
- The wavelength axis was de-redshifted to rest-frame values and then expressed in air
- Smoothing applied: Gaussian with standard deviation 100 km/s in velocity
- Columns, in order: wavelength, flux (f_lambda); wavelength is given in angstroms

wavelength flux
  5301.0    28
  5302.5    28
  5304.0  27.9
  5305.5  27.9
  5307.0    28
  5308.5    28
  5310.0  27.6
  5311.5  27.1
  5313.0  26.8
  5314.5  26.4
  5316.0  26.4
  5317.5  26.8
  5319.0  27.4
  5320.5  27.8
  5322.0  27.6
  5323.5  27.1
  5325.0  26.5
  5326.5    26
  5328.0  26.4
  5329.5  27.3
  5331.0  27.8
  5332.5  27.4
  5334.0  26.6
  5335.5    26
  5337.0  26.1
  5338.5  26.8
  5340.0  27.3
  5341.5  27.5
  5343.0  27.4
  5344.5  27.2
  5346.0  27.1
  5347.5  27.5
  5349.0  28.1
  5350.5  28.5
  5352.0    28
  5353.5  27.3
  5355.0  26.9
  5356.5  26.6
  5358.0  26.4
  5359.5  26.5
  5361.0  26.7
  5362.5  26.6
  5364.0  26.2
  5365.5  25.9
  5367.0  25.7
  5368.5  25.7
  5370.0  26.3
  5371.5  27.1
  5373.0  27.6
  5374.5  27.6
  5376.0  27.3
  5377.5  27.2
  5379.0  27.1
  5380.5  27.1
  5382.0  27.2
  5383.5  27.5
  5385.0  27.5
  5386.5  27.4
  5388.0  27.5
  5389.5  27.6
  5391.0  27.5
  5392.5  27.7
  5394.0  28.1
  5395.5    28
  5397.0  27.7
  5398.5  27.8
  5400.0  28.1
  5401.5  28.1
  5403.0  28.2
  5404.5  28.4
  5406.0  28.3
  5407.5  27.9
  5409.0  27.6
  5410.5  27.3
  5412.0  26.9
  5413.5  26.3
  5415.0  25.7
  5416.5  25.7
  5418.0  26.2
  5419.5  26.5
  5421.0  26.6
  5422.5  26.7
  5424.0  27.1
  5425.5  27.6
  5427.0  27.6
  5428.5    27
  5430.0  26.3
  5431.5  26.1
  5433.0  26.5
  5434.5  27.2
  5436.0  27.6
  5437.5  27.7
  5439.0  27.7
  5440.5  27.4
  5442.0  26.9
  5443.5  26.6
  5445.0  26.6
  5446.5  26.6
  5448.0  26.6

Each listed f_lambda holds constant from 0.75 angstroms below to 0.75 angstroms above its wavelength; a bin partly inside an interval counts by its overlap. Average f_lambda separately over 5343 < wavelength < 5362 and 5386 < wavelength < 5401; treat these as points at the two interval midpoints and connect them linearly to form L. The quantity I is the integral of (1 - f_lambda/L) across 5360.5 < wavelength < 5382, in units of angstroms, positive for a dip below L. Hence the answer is 0.57 angstroms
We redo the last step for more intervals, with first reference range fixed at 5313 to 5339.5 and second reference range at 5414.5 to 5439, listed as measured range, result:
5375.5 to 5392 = -0.3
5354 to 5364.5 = 0.1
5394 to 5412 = -0.7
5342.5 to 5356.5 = -0.3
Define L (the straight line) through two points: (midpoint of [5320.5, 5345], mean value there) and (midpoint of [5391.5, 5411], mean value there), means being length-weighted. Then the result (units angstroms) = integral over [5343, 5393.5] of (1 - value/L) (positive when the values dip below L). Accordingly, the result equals 0.67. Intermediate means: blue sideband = 27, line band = 27.1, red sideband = 27.9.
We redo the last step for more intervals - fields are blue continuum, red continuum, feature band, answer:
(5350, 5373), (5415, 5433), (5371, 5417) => -1.4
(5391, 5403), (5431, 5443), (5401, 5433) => 0.6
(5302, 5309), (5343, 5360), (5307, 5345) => 0.9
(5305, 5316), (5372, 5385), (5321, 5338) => 0.3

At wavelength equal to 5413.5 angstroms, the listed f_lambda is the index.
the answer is 26.3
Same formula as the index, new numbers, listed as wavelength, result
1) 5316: 26.4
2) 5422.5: 26.7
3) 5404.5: 28.4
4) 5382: 27.2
